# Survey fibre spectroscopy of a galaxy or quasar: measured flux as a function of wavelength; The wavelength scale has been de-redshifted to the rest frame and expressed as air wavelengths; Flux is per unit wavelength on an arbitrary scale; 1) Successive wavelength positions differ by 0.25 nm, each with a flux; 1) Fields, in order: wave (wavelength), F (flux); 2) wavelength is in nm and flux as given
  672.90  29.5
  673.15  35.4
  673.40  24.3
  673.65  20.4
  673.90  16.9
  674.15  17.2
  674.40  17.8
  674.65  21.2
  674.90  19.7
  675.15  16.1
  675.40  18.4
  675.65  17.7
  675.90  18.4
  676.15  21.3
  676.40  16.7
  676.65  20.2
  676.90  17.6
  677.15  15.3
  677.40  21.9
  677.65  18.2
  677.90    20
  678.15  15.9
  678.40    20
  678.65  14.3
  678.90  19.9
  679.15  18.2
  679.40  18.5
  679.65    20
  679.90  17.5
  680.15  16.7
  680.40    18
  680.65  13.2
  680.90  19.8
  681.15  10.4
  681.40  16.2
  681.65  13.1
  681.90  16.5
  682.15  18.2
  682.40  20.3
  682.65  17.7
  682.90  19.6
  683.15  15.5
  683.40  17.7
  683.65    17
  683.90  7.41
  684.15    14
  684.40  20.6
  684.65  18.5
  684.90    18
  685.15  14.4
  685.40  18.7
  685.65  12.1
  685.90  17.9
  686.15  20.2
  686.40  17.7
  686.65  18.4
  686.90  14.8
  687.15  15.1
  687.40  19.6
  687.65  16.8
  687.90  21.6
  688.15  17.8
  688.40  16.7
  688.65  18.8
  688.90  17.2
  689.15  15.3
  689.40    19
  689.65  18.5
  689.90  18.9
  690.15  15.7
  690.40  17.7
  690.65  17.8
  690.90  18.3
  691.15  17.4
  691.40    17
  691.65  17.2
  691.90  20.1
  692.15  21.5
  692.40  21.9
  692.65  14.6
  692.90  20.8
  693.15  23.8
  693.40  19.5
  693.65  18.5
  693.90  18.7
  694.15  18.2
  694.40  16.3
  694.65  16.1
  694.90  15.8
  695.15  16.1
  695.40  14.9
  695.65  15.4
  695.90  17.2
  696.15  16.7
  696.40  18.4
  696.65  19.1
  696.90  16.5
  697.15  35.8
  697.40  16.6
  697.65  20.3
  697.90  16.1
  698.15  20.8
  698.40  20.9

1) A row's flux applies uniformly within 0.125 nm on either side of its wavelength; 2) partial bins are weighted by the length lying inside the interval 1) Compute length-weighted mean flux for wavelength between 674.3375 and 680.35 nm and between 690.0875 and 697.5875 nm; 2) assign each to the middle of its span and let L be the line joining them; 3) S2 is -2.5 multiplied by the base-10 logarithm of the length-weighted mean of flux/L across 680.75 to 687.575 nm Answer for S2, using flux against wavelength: 0.11 mag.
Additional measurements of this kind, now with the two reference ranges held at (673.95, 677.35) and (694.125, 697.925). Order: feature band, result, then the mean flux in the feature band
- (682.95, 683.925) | 0.18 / 15.5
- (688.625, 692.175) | 0.02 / 17.9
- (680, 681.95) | 0.18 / 15.5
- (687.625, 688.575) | -0.01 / 18.4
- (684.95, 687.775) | 0.08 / 16.9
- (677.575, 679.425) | 0.01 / 18.1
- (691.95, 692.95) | -0.08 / 19.6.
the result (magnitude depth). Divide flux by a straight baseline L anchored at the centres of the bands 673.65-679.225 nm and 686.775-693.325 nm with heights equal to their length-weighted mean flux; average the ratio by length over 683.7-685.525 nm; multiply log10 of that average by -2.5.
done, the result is 0.15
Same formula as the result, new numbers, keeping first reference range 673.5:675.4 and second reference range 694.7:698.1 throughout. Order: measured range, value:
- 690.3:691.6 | 0.05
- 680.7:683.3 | 0.11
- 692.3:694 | -0.07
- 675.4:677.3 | 0.02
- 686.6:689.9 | 0.05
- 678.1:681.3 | 0.08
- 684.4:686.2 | 0.08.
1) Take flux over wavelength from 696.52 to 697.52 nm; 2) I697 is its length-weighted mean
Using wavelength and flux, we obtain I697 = 22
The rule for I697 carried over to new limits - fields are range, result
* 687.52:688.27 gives 18.7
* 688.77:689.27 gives 16.3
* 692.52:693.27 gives 19.7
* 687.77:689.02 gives 18.4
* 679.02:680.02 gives 18.6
